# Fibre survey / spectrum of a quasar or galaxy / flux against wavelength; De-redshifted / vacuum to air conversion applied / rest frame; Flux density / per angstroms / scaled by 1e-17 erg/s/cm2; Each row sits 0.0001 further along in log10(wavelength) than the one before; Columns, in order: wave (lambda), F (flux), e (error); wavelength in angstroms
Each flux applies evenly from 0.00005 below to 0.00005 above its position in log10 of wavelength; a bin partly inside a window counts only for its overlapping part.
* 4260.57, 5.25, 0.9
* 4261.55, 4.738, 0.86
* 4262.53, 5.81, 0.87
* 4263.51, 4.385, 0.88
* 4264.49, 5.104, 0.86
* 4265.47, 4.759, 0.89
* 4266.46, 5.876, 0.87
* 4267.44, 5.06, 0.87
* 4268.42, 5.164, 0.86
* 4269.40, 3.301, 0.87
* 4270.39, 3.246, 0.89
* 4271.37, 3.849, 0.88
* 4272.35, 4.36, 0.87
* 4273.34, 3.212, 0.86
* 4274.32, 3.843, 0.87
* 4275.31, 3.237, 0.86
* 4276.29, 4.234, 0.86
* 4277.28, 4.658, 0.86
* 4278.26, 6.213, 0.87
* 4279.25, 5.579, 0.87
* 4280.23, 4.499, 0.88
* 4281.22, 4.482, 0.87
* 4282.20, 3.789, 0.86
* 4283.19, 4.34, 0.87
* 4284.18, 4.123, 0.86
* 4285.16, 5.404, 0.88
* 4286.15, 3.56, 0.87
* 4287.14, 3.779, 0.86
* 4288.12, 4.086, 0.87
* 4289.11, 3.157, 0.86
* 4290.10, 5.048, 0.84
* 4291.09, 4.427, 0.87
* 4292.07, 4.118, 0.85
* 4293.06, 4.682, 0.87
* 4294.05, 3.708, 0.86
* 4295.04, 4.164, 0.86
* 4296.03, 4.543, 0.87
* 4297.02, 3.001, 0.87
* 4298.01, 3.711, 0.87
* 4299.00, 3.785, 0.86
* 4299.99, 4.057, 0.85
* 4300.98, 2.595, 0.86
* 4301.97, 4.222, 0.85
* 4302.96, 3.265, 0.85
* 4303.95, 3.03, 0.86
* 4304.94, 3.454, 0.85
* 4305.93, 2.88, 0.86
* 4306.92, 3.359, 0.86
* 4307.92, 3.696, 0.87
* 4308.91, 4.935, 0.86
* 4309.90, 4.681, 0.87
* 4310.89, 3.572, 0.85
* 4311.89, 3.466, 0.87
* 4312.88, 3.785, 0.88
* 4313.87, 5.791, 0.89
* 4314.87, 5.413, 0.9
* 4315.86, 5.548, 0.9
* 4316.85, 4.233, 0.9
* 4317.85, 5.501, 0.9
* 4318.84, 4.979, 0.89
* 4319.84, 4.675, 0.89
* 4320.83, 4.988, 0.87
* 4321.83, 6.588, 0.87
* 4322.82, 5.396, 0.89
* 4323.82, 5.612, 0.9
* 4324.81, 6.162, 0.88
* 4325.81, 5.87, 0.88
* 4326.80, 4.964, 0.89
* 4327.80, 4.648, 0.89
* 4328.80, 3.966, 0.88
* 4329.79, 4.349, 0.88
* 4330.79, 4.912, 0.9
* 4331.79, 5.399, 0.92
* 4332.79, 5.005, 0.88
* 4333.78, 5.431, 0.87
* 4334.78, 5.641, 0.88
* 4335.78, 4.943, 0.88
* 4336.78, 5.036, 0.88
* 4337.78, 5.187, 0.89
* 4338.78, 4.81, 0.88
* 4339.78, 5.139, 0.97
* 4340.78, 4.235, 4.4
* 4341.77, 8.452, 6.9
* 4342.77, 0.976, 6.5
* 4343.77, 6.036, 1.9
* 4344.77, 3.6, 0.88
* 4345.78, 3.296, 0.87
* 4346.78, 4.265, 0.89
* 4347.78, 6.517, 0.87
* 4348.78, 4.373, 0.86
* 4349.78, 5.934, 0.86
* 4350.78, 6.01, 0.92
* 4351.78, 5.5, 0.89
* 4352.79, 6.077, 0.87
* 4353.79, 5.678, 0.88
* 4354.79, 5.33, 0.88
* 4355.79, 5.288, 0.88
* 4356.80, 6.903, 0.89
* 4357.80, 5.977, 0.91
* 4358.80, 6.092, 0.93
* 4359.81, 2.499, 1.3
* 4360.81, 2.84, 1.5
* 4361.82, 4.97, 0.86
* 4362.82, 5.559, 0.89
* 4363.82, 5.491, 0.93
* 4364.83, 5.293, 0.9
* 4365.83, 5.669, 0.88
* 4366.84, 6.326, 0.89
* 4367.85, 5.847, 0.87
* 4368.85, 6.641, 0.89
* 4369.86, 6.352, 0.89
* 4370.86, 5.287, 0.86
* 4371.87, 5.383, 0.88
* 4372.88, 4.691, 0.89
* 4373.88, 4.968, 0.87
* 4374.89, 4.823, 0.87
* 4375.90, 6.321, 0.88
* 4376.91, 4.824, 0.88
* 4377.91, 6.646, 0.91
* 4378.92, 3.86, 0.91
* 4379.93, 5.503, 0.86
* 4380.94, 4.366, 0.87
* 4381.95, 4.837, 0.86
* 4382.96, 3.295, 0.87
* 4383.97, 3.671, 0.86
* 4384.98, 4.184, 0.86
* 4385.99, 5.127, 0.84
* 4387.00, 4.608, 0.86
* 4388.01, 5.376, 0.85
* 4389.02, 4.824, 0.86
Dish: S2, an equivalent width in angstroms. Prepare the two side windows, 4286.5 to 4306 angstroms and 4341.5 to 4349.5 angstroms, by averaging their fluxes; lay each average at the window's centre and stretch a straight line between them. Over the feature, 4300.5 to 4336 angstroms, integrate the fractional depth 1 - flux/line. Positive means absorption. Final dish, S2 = -3.86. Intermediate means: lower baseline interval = 3.8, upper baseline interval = 4.61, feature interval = 4.64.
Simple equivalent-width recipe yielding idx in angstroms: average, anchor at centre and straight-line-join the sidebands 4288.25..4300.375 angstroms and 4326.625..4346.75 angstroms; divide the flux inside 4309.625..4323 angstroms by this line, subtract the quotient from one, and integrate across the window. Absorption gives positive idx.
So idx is -1.4 angstroms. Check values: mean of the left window 4.03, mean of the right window 4.78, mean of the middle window 4.89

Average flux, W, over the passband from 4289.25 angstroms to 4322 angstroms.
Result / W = 4.2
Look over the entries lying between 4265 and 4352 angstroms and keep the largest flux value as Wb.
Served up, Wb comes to 8.452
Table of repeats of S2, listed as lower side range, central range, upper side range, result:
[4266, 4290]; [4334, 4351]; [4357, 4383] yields 0.0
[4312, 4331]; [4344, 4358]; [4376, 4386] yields -1.3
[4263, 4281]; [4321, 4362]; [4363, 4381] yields 0.4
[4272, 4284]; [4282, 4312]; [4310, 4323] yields 4.7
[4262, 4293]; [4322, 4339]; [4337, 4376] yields -0.7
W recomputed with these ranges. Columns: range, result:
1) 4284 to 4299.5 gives 4.08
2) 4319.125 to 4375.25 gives 5.21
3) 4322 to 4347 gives 4.96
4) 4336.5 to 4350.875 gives 4.89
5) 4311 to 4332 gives 5.03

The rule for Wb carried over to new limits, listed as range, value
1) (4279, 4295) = 5.579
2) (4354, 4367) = 6.903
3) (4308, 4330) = 6.588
